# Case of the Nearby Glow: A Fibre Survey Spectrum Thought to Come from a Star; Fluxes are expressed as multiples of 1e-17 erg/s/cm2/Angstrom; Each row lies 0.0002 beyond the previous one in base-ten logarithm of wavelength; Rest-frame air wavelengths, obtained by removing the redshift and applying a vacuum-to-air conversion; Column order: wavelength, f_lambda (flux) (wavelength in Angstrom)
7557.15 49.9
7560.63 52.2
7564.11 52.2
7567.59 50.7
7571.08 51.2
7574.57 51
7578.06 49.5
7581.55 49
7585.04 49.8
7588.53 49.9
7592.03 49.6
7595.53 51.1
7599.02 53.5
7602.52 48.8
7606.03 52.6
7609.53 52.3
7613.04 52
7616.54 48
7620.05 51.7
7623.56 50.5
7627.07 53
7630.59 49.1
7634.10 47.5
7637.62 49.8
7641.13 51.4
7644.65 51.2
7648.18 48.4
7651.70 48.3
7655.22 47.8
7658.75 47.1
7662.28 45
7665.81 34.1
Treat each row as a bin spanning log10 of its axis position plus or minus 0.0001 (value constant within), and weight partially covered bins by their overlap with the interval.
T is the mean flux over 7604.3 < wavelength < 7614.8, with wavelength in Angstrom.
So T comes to 52.3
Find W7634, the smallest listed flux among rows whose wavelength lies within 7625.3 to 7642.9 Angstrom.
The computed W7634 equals 47.5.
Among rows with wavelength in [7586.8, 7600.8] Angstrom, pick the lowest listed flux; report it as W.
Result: 49.6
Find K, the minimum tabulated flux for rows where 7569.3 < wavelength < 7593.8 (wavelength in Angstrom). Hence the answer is 49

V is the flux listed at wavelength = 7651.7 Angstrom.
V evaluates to 48.3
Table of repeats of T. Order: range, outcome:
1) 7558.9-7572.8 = 51.6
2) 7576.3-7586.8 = 49.5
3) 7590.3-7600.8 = 51.4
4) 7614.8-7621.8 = 49.8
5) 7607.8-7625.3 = 50.9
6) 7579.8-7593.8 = 49.6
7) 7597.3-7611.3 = 51.8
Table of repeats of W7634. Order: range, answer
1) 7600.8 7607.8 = 48.8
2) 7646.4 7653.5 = 48.3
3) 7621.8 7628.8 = 50.5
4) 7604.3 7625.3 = 48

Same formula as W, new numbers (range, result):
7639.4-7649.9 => 48.4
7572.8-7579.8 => 49.5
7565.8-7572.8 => 50.7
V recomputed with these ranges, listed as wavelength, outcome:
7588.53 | 49.9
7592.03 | 49.6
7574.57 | 51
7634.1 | 47.5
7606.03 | 52.6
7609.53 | 52.3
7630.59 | 49.1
